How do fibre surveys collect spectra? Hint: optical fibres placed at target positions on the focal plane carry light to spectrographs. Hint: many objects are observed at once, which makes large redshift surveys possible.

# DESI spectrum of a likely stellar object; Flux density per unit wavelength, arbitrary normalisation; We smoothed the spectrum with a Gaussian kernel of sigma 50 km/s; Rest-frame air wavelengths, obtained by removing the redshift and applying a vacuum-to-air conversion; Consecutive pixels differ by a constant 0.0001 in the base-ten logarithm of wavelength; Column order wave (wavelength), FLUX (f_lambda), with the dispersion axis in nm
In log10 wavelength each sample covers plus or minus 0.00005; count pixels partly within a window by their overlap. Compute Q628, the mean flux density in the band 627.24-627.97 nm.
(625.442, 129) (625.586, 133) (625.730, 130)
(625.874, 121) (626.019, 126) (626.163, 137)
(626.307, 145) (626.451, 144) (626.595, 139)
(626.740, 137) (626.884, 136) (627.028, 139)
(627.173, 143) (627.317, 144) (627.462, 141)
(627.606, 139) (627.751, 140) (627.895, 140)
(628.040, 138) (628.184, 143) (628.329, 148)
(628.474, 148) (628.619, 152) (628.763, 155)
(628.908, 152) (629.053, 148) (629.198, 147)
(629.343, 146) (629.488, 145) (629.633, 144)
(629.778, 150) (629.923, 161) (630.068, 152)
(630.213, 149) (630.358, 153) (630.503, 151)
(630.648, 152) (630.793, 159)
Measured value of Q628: 141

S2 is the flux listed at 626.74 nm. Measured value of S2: 137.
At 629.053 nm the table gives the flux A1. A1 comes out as 148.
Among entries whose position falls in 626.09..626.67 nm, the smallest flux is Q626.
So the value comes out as 137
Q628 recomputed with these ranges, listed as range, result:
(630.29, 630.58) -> 152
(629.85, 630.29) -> 154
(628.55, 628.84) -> 154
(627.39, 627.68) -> 140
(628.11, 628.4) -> 146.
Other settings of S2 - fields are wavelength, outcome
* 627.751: 140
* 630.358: 153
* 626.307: 145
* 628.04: 138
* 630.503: 151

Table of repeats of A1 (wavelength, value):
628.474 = 148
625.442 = 129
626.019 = 126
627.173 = 143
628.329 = 148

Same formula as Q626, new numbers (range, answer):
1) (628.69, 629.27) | 147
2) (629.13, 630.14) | 144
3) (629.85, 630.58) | 149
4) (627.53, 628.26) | 138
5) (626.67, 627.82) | 136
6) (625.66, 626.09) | 121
